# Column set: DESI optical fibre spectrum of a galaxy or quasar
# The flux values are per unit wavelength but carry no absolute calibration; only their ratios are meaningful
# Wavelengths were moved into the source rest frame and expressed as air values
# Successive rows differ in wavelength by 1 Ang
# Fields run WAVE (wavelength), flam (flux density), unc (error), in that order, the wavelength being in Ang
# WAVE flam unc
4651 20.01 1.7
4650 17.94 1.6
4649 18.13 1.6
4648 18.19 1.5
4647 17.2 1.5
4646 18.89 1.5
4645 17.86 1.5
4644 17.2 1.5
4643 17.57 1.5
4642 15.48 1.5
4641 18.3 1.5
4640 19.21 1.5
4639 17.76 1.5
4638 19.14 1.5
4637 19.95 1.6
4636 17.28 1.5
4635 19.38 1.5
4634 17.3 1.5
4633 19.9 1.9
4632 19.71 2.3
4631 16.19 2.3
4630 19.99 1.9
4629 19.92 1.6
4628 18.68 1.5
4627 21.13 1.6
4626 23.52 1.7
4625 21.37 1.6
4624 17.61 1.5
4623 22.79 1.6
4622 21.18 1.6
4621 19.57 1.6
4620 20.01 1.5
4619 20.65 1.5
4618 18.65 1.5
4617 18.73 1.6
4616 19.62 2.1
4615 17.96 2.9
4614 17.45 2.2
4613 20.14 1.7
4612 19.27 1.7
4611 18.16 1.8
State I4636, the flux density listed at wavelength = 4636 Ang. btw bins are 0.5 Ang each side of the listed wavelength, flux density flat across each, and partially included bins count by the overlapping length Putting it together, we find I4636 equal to 17.28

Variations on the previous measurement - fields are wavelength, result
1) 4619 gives 20.65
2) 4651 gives 20.01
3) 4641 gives 18.3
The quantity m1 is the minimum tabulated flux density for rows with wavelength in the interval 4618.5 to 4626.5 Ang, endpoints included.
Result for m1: 17.61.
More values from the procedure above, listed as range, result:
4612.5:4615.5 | 17.45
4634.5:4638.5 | 17.28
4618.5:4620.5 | 20.01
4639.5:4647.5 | 15.48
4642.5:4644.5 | 17.2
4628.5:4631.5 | 16.19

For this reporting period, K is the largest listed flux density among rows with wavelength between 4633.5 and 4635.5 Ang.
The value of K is 19.38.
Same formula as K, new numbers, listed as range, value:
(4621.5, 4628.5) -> 23.52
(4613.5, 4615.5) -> 17.96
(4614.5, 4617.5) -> 19.62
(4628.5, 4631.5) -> 19.99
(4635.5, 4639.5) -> 19.95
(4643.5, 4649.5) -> 18.89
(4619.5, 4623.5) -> 22.79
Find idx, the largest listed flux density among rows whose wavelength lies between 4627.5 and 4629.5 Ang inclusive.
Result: 19.92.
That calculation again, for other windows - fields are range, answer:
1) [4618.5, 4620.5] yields 20.65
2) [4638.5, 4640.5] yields 19.21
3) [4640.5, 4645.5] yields 18.3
